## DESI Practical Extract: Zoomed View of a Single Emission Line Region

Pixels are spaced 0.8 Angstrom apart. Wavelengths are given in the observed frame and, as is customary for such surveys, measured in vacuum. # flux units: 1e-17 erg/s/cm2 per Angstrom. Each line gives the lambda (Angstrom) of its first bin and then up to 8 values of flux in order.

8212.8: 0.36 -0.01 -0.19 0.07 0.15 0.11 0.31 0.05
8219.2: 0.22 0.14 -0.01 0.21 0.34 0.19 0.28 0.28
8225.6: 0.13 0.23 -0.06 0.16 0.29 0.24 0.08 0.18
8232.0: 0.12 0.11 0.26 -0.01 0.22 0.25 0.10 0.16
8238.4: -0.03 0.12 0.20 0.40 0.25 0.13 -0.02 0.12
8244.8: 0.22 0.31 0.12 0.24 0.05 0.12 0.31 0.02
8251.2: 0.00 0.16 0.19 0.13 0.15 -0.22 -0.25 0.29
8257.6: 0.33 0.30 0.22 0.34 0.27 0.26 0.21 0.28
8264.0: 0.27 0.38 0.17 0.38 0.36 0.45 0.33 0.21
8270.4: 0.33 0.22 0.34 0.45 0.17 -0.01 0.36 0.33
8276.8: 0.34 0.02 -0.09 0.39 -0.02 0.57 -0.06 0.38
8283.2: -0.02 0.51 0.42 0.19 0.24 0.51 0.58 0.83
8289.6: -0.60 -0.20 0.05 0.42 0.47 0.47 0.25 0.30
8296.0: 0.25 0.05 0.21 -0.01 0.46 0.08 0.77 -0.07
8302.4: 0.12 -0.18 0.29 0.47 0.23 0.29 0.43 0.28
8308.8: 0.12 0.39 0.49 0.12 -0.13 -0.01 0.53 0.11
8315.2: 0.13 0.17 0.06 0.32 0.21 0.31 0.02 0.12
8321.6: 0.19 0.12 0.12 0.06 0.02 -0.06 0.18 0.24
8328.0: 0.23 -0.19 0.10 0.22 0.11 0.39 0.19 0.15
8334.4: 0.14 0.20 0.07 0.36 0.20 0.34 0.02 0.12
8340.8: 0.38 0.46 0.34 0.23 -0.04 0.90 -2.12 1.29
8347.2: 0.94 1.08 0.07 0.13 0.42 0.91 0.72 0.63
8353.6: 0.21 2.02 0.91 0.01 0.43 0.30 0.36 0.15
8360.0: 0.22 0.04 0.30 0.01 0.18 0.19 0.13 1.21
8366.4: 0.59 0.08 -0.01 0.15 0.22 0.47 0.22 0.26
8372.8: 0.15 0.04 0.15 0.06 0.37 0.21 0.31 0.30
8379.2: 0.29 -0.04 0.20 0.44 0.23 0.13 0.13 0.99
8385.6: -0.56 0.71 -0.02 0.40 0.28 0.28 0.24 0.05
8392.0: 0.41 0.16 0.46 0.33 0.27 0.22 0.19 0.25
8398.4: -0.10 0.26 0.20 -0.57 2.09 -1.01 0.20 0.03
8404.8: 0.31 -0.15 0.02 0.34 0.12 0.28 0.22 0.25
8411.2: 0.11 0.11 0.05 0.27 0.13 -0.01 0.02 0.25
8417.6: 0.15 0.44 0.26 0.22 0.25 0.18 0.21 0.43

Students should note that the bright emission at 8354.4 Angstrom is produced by H-gamma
